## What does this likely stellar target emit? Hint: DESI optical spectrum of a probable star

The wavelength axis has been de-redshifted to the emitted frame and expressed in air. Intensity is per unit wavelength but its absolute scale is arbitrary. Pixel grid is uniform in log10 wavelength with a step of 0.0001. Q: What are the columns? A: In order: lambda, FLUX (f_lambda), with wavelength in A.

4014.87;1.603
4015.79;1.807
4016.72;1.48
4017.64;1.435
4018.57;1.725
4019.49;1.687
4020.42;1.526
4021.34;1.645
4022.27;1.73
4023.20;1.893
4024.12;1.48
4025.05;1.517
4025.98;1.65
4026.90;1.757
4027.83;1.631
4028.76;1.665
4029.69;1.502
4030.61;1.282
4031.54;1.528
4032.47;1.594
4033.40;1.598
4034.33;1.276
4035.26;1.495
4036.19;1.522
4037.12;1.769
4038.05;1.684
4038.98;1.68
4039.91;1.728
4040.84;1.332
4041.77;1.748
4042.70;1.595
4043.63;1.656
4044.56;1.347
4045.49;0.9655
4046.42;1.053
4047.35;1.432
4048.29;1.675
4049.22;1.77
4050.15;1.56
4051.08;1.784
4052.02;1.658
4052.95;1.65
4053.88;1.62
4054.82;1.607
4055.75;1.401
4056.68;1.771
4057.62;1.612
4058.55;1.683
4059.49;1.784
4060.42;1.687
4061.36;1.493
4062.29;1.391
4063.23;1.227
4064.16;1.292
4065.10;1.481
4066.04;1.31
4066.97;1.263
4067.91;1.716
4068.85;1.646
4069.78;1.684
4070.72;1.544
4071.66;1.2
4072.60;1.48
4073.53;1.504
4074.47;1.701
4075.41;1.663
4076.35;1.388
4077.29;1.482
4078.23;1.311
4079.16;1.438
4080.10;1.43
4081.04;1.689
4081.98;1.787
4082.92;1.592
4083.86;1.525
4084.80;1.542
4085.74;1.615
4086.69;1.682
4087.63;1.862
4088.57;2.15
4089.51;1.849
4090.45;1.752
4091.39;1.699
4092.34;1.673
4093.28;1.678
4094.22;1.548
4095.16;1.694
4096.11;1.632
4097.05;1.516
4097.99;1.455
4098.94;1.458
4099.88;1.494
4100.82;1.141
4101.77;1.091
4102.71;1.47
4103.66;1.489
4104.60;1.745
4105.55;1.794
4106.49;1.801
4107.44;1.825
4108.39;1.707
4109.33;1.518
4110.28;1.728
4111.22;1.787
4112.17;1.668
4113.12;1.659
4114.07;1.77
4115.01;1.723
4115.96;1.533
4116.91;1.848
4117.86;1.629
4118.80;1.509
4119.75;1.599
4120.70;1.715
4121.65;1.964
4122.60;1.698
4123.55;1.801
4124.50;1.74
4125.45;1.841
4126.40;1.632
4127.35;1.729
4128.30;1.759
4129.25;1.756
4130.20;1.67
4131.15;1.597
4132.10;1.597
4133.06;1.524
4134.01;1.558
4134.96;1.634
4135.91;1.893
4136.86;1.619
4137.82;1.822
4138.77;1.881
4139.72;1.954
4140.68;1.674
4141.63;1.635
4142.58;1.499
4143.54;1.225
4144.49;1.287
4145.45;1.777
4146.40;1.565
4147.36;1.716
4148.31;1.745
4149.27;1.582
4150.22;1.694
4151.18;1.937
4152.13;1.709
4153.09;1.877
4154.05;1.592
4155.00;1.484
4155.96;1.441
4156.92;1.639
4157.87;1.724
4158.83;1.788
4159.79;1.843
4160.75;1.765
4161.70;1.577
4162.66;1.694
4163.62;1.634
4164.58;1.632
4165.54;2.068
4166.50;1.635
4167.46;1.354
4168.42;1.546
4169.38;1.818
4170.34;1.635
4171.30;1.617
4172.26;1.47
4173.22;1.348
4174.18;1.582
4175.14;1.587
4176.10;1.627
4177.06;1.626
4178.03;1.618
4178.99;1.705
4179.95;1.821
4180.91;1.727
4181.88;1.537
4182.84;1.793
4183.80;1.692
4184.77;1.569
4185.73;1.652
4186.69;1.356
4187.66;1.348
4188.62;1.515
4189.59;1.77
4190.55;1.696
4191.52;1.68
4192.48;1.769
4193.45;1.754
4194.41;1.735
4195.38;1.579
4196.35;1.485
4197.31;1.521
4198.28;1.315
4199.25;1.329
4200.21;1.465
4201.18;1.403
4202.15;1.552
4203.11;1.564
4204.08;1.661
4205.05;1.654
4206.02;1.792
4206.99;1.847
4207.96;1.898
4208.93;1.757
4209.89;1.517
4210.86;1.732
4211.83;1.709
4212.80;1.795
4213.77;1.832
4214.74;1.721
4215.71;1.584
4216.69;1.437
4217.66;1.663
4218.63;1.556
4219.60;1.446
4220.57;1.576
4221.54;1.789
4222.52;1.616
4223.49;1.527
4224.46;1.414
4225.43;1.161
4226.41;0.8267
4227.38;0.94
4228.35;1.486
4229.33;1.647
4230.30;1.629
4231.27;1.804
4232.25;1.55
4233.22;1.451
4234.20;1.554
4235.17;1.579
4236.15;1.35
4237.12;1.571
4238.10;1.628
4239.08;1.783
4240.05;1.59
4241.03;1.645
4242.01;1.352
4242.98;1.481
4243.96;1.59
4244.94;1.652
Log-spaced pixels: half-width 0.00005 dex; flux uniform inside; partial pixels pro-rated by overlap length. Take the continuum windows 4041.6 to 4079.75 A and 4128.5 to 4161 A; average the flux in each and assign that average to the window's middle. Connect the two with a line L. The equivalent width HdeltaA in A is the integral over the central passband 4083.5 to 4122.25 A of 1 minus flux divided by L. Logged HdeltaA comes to -1.3 A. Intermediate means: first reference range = 1.52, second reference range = 1.67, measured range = 1.65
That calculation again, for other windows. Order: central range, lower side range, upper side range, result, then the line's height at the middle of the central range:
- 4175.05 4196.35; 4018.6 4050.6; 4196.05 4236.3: -1.2 A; 1.55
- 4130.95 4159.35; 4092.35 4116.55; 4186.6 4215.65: -0.8 A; 1.61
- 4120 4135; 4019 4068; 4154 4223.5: -1.0 A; 1.6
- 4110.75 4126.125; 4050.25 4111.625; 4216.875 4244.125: -1.5 A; 1.56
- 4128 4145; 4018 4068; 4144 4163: 0.1 A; 1.65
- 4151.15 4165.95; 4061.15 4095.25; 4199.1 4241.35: -1.3 A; 1.57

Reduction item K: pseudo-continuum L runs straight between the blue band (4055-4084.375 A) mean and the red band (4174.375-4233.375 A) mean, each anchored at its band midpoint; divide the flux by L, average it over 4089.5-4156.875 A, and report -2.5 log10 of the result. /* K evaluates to -0.07 mag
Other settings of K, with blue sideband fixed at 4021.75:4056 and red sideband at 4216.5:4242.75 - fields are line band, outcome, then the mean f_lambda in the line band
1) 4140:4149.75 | -0.033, 1.58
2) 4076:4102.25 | -0.021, 1.58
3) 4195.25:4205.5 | 0.009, 1.5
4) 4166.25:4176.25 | -0.028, 1.56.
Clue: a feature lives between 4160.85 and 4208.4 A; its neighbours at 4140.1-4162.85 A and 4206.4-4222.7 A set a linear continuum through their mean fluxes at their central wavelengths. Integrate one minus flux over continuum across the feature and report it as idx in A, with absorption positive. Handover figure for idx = 1.2 A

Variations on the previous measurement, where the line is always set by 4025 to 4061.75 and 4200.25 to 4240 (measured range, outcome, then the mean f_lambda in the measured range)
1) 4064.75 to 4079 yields 0.7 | 1.49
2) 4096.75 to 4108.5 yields 0.3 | 1.53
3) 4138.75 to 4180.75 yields -2.0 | 1.65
